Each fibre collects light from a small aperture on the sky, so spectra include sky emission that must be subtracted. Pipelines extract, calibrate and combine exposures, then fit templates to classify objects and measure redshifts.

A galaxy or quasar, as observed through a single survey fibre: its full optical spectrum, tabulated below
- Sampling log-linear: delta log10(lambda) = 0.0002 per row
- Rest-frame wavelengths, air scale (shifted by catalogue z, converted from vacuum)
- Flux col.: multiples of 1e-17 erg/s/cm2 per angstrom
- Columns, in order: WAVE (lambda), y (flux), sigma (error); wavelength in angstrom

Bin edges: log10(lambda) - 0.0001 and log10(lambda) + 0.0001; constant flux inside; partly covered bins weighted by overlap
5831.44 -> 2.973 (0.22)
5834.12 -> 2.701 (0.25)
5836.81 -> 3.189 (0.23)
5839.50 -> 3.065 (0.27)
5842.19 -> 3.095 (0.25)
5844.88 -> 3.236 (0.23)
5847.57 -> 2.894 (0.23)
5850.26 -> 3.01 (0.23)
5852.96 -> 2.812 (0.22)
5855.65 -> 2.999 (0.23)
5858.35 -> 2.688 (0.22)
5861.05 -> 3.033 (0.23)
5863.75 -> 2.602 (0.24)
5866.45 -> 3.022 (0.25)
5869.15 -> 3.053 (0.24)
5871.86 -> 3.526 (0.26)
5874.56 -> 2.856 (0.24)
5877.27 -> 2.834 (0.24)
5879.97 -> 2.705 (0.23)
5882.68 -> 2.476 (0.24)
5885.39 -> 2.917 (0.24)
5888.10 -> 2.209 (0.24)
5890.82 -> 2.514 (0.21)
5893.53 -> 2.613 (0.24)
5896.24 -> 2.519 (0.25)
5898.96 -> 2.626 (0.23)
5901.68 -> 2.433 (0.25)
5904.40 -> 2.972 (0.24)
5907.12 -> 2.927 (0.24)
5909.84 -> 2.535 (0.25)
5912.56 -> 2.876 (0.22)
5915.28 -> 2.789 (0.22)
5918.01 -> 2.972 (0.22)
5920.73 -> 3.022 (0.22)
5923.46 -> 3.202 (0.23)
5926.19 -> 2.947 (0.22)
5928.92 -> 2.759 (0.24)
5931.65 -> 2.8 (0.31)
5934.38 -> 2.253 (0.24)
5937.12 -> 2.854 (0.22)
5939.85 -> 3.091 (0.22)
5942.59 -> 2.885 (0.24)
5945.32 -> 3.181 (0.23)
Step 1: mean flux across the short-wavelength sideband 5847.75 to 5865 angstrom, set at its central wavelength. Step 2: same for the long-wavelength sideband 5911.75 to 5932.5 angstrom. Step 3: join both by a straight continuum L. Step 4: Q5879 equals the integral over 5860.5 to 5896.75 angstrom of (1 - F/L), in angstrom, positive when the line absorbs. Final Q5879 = 1.3 angstrom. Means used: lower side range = 2.86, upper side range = 2.93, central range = 2.78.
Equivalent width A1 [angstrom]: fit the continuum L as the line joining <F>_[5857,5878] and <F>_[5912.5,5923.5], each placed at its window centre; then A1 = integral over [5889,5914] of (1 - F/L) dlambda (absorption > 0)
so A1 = 2.5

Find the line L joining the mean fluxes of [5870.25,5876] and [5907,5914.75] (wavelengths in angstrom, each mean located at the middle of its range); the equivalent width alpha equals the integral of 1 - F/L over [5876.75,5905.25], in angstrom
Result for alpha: 3.5 angstrom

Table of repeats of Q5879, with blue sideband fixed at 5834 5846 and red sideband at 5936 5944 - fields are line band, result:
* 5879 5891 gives 1.8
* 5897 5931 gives 1.8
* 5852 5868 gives 1.0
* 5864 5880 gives 0.3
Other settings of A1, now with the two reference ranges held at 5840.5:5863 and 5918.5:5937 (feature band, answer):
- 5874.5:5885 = 0.7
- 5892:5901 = 1.0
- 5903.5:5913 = 0.2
